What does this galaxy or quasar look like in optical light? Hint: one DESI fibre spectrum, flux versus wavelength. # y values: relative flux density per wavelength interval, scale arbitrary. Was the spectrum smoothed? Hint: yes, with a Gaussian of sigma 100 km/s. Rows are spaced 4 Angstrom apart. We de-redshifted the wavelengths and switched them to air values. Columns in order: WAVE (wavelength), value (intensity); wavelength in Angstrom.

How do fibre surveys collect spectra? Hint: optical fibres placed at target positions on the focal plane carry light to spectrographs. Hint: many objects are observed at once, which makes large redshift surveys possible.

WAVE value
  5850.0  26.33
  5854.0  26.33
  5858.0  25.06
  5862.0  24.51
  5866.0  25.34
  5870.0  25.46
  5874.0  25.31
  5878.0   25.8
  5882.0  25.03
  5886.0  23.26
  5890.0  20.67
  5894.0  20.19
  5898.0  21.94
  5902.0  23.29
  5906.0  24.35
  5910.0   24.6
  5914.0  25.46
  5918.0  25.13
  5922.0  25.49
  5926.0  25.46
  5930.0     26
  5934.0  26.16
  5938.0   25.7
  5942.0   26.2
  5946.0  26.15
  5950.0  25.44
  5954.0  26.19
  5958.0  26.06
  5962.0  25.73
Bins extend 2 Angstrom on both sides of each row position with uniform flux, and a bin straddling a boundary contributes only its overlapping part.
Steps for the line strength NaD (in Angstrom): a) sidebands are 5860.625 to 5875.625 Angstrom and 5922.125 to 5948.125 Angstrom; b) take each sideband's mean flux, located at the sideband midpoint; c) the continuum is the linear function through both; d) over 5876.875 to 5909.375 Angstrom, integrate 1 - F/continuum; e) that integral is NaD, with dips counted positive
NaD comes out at 3.1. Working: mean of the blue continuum 25.2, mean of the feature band 23.1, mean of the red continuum 25.9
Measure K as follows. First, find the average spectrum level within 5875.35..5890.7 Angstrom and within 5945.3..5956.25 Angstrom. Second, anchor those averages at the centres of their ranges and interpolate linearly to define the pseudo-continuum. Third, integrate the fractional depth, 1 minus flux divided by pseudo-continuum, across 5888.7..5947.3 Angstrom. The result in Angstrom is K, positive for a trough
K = 1.3 Angstrom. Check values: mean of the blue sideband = 24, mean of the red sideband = 25.9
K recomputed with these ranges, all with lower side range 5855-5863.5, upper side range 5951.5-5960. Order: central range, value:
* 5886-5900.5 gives 2.3 Angstrom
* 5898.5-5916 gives 0.9 Angstrom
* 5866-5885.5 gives 0.0 Angstrom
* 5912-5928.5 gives 0.2 Angstrom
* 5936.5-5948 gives 0.0 Angstrom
